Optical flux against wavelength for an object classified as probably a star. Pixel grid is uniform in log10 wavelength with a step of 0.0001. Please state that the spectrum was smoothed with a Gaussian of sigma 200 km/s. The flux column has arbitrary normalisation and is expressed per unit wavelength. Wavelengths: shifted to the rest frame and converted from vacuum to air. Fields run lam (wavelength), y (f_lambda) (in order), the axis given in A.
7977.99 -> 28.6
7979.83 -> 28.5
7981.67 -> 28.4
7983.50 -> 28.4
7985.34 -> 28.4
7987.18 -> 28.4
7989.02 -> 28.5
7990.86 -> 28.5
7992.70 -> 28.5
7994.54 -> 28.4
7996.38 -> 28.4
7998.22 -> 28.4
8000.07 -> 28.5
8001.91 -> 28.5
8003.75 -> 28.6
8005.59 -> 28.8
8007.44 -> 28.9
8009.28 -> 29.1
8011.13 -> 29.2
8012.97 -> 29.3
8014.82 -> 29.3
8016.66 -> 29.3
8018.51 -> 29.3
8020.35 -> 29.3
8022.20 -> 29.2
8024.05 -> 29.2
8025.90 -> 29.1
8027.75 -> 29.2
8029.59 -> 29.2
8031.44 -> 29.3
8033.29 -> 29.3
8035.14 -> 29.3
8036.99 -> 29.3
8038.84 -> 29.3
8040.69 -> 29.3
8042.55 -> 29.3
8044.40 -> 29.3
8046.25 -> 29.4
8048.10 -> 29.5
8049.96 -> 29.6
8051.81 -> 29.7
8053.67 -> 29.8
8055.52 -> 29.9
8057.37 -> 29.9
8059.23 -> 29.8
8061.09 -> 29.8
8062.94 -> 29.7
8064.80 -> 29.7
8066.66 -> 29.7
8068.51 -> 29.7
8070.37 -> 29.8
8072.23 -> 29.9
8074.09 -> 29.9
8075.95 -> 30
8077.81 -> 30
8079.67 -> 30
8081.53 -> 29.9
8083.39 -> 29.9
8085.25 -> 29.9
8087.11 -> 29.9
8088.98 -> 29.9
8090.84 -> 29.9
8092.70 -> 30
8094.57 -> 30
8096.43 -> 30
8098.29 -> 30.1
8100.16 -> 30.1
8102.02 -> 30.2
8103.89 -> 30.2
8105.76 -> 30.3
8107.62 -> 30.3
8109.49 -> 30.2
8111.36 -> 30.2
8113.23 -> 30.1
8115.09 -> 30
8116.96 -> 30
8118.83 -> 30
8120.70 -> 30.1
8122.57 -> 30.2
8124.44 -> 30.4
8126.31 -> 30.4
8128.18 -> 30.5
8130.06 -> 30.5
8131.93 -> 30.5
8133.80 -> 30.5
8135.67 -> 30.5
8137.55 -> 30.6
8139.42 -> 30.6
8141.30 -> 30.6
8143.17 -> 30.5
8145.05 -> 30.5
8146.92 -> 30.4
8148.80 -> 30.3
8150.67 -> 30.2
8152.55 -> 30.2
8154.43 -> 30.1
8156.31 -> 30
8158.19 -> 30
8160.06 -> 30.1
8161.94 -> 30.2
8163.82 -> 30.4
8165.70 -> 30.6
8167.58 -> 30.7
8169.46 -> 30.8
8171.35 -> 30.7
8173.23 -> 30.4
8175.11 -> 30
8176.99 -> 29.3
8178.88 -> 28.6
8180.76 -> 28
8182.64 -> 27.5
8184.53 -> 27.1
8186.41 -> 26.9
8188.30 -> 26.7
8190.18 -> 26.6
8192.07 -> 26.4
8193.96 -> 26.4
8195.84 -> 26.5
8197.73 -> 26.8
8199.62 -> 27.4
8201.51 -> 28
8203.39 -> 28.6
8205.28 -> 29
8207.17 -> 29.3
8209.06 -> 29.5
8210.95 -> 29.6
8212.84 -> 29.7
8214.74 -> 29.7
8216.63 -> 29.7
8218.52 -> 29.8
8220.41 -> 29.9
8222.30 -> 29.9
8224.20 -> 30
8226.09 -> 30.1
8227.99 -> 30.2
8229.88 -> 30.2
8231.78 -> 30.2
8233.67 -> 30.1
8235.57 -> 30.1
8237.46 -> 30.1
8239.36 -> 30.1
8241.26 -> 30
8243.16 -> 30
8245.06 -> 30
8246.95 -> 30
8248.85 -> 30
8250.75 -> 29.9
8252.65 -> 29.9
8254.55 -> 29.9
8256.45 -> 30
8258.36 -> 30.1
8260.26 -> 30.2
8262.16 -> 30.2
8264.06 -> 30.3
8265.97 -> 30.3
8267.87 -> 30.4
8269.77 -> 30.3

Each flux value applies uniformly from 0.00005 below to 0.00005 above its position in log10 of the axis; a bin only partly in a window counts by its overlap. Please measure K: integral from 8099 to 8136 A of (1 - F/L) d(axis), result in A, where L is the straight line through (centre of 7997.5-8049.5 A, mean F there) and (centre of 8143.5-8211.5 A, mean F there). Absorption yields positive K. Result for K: -1.5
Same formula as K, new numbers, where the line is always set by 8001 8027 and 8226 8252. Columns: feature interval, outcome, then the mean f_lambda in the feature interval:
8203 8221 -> 0.3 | 29.5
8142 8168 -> -0.5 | 30.3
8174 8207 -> 2.4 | 27.7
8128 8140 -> -0.4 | 30.5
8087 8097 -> -0.2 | 29.9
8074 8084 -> -0.2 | 30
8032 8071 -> -0.4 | 29.6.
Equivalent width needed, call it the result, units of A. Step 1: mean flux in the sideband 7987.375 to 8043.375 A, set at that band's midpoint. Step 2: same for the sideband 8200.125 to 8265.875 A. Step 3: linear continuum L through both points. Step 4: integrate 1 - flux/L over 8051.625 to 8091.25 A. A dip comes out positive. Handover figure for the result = -0.89 A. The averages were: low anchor 29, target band 29.9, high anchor 29.8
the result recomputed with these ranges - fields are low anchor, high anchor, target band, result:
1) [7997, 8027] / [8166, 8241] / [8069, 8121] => -1.8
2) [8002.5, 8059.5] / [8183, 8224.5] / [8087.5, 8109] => -0.9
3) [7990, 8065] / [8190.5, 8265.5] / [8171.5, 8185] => 0.2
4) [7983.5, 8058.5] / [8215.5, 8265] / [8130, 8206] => 1.2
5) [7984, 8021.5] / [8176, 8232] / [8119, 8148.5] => -1.9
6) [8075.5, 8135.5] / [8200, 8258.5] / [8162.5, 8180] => -0.1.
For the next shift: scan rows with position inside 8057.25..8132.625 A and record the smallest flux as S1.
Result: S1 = 29.7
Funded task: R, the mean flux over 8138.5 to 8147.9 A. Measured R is 30.5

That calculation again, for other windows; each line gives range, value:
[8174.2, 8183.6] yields 28.7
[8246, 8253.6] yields 30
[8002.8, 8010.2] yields 28.9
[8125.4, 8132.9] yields 30.5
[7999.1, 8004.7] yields 28.5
